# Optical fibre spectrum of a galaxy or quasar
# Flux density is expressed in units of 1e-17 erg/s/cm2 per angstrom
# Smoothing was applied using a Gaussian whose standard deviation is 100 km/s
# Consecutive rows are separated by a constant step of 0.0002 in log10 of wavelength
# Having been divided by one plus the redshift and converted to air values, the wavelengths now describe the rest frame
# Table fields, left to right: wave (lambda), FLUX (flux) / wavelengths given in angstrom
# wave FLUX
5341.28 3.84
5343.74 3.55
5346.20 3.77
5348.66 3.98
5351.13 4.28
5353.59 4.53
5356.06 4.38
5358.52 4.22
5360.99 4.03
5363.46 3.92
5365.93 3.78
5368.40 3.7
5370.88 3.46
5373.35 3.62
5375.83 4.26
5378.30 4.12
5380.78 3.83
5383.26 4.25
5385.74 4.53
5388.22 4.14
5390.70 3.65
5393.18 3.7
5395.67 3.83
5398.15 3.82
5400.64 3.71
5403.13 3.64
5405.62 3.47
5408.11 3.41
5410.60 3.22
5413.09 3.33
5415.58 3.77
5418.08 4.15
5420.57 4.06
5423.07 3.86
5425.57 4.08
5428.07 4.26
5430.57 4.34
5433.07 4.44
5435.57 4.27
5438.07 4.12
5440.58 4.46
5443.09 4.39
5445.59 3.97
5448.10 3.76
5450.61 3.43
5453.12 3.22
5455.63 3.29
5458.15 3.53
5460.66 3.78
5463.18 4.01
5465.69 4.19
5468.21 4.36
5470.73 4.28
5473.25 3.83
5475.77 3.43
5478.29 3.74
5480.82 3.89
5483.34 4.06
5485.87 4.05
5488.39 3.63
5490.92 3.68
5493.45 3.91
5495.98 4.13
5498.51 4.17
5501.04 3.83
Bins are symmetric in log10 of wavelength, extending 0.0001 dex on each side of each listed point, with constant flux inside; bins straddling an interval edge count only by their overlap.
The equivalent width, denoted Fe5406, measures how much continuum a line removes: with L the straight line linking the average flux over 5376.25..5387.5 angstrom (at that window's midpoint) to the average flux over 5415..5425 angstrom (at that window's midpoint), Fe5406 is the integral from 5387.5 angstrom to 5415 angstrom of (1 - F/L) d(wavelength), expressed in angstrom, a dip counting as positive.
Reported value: 3.1 angstrom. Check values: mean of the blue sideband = 4.19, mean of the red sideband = 3.98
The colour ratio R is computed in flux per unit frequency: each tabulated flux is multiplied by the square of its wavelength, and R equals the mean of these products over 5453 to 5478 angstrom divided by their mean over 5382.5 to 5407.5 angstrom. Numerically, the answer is 1.02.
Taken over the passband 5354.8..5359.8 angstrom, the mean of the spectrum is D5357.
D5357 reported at 4.3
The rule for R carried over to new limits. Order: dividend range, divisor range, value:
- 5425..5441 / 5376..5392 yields 1.06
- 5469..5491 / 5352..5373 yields 1.01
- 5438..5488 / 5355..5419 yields 1.04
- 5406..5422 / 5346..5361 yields 0.89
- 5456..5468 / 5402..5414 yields 1.16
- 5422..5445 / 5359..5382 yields 1.12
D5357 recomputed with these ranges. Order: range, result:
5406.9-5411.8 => 3.32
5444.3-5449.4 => 3.87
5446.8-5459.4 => 3.45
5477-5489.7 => 3.87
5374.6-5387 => 4.2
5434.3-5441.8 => 4.28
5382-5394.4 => 4.06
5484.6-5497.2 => 3.88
